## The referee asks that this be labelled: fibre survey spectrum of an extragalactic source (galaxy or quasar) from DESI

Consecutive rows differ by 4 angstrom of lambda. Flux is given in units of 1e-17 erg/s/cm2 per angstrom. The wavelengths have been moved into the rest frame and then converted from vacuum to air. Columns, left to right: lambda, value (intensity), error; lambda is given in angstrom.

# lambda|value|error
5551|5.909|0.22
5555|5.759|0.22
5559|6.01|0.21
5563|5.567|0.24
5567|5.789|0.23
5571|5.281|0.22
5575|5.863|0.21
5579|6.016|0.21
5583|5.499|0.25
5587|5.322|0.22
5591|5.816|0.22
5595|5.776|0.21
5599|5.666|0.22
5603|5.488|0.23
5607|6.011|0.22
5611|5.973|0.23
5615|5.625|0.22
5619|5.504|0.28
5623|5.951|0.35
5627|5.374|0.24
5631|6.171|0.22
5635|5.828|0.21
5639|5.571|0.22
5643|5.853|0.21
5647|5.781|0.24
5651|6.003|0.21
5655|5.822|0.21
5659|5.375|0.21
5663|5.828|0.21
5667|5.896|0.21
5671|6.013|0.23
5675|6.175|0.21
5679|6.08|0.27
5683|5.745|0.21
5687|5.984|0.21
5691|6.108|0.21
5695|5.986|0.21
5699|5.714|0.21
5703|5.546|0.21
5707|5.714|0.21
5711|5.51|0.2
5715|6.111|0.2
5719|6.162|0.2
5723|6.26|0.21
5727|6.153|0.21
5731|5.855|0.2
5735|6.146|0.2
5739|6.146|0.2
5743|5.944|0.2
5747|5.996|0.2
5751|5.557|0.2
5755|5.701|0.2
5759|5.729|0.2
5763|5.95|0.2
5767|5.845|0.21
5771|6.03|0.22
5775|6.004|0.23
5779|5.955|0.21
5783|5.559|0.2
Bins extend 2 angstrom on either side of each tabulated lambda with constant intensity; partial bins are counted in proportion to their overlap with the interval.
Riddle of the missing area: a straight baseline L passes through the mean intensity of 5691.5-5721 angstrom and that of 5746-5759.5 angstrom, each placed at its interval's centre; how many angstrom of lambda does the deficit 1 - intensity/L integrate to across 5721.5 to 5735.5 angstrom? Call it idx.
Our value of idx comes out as -0.7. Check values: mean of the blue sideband 5.84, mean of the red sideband 5.73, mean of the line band 6.09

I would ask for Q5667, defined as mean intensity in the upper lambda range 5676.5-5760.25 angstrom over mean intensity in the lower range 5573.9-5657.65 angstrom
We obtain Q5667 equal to 1.03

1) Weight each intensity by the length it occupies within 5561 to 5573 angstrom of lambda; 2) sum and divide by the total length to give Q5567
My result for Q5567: 5.55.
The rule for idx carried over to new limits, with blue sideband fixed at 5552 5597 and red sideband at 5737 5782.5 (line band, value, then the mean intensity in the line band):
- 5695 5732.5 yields -0.4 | 5.9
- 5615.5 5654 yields -0.1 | 5.78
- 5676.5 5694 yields -0.5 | 5.99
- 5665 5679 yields -0.6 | 6.04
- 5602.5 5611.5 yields -0.2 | 5.86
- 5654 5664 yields 0.2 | 5.65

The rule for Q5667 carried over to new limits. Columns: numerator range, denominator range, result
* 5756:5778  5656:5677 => 1.01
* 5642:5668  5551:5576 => 1.01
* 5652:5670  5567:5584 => 1.01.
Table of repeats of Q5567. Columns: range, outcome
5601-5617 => 5.77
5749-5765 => 5.73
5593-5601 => 5.72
